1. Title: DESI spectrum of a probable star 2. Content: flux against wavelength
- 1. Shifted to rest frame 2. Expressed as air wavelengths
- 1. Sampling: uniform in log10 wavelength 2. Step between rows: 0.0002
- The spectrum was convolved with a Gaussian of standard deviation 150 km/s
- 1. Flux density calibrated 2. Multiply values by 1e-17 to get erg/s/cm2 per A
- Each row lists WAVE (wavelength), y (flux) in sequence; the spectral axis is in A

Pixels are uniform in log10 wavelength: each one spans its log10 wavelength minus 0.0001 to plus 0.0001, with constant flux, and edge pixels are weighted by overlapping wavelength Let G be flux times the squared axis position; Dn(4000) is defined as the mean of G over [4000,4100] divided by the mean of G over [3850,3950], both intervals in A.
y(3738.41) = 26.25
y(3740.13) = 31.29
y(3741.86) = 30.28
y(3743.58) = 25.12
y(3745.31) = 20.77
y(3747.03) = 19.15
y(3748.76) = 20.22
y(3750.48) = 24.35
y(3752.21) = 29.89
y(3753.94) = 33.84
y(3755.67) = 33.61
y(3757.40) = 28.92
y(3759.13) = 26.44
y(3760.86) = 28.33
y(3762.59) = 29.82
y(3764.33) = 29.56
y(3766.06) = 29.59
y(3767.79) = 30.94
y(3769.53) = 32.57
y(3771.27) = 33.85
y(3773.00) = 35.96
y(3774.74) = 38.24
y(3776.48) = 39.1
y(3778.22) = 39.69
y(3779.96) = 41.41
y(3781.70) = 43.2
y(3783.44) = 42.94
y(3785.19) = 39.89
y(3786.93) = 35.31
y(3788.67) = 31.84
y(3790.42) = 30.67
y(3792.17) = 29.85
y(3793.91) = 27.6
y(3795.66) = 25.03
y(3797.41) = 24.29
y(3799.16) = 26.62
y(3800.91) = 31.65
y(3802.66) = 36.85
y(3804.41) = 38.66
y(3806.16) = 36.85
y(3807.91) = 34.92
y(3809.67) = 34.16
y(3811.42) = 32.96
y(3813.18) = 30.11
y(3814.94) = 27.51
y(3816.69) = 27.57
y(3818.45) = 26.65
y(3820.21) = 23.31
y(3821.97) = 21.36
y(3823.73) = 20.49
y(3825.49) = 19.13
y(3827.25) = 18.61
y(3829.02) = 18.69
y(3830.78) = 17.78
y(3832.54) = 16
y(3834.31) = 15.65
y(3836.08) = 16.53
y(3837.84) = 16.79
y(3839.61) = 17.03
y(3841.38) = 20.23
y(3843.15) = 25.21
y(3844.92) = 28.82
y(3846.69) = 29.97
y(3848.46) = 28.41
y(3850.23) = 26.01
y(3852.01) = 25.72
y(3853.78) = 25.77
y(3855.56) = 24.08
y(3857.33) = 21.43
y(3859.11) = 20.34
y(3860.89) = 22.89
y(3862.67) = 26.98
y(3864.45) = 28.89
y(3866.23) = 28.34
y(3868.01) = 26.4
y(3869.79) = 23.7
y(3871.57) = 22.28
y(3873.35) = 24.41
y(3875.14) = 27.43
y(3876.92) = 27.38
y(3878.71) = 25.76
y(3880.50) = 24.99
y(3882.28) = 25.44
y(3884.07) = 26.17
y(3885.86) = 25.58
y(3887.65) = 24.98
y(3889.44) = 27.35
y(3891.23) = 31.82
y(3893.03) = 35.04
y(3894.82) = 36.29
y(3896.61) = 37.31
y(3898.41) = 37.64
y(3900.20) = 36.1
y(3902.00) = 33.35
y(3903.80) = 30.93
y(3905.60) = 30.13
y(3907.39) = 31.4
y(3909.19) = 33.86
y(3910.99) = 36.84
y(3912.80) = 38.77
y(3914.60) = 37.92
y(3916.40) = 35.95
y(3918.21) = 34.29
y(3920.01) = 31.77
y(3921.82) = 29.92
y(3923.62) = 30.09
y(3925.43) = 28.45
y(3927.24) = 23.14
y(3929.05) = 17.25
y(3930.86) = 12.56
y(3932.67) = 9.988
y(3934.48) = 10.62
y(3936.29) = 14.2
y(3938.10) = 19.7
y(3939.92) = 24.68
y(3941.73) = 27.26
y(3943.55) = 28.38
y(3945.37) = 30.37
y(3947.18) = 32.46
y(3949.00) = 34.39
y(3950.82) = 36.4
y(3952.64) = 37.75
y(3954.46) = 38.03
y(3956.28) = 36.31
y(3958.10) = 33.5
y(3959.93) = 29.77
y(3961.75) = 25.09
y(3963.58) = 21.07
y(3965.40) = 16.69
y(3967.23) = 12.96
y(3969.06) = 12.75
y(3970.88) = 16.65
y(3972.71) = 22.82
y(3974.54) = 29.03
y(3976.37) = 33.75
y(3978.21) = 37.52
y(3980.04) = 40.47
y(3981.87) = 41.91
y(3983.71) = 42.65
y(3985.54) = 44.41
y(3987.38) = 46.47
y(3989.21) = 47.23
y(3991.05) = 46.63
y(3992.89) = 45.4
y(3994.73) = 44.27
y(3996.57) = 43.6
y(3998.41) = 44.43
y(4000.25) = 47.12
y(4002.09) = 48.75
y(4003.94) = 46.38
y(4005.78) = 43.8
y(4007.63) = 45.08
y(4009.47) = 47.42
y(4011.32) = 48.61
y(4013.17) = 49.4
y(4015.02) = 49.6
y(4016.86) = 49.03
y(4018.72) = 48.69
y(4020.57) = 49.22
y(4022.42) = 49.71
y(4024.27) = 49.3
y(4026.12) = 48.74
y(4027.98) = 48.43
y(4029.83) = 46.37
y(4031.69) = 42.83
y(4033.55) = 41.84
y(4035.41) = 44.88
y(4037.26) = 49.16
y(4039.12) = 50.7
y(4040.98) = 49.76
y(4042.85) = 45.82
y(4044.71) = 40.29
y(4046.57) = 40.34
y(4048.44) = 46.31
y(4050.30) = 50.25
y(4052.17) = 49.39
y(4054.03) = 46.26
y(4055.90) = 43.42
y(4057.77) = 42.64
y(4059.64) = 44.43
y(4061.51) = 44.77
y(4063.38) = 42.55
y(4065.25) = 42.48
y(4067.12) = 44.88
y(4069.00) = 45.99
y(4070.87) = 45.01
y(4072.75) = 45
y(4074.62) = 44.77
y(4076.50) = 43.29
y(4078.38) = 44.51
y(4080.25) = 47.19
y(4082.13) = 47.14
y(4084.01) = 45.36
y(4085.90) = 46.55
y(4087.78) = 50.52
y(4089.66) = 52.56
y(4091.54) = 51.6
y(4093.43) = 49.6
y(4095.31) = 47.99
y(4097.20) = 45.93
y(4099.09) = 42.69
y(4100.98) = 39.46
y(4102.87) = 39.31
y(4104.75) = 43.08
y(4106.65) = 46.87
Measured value 1.82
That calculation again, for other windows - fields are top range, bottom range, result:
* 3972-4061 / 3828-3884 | 2.07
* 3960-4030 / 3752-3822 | 1.38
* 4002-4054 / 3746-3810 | 1.66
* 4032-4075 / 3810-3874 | 2.13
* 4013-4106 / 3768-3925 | 1.77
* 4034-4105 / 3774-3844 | 1.84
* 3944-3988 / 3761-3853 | 1.18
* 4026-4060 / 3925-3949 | 2.21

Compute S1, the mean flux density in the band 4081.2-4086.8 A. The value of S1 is 46.3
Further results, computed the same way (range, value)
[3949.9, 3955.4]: 37.4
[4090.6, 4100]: 47.6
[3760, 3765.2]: 29.2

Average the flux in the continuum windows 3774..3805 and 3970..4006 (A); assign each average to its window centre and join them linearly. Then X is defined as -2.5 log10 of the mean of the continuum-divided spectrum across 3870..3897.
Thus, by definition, 0.321 mag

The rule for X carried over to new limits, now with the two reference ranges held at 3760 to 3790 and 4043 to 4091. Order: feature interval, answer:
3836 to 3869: 0.483 mag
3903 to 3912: 0.217 mag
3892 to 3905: 0.133 mag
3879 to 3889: 0.464 mag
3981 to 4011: -0.058 mag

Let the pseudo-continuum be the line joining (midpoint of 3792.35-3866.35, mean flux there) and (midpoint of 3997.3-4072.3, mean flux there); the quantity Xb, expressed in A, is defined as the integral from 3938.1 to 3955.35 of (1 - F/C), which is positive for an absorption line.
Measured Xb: 2.7 A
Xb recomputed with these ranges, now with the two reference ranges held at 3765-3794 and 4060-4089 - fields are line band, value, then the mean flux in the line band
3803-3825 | 4.3 A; 29.5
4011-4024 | -1.7 A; 49.2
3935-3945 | 4.4 A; 22.8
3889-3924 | 5.1 A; 34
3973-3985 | 1.5 A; 37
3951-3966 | 4.0 A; 30.4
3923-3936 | 7.1 A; 18.4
